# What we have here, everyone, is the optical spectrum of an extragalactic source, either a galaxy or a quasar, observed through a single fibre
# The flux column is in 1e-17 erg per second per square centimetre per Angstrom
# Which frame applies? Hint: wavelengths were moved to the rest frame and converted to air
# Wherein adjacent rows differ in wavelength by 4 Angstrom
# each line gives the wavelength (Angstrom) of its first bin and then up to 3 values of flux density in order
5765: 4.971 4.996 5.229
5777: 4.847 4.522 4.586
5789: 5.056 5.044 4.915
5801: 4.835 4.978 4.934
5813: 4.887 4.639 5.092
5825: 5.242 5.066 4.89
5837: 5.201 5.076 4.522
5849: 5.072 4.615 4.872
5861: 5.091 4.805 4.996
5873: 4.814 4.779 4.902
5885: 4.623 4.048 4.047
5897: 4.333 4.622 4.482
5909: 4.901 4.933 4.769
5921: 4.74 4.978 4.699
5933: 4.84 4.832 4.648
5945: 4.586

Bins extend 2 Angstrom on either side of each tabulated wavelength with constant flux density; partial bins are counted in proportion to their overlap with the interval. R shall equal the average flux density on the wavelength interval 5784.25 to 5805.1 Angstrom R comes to 4.91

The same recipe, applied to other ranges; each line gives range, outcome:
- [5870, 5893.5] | 4.59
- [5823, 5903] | 4.78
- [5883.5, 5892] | 4.28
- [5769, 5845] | 4.94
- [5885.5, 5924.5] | 4.56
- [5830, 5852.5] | 4.93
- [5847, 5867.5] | 4.89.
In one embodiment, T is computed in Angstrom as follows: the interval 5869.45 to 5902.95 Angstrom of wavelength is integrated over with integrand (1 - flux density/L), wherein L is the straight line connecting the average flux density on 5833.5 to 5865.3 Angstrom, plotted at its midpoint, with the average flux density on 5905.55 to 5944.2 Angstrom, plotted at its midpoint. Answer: 2.2 Angstrom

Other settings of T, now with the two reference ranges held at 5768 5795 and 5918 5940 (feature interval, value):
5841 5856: 0.2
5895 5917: 0.7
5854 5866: -0.1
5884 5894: 1.3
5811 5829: -0.4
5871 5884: 0.1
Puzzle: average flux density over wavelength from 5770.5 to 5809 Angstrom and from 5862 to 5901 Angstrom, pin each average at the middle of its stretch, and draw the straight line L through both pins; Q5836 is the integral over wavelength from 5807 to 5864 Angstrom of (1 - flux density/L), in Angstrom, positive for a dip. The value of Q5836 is -2.3 Angstrom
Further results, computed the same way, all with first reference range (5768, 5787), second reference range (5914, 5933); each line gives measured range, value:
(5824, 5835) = -0.52 Angstrom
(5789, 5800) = -0.35 Angstrom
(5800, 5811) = -0.23 Angstrom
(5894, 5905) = 0.85 Angstrom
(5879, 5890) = 0.56 Angstrom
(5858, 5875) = -0.38 Angstrom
